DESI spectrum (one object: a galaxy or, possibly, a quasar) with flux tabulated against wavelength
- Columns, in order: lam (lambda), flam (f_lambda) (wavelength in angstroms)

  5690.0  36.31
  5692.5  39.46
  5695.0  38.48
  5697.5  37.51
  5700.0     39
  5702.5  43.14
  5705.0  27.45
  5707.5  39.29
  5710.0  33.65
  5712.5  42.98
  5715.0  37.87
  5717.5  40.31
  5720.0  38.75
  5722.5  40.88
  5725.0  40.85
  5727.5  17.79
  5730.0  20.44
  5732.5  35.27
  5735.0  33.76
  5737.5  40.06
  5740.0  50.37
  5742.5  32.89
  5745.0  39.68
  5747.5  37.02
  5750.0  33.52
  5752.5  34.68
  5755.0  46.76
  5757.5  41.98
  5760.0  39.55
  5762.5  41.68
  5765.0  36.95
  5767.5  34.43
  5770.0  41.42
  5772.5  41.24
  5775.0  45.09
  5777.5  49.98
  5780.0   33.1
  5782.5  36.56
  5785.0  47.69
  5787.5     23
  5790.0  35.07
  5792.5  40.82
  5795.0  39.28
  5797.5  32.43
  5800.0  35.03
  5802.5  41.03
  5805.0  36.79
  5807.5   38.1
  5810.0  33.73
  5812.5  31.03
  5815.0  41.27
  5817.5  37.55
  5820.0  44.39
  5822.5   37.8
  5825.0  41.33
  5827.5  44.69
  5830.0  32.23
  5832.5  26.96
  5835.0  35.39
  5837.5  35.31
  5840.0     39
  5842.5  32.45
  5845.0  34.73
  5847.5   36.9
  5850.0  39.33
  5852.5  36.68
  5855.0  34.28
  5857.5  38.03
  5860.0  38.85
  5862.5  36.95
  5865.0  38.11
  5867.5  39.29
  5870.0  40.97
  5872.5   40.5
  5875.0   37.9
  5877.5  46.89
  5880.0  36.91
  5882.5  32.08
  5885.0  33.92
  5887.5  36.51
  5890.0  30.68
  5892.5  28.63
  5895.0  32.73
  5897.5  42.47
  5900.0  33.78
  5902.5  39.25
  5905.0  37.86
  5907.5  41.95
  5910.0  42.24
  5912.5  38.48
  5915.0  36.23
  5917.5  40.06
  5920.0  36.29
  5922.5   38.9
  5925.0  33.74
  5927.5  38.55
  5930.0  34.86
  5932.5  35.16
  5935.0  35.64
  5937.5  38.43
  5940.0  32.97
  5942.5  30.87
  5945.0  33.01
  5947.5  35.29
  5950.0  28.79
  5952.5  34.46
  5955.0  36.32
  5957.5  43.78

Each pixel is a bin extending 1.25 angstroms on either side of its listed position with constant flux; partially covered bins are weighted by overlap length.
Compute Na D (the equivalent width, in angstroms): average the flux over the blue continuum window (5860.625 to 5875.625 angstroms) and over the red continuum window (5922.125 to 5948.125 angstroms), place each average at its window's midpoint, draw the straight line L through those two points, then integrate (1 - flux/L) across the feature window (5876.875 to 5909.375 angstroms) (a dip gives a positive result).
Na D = 1.0 angstroms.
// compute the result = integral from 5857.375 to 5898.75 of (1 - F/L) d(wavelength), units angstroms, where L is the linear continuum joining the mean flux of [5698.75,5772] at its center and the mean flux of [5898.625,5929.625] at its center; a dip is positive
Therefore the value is 0.85 angstroms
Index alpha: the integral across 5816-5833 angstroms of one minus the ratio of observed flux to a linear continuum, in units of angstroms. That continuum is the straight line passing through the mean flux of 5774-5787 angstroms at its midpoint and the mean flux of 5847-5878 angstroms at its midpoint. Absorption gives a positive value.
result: 0.6 angstroms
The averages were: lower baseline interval 41.3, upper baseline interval 38.7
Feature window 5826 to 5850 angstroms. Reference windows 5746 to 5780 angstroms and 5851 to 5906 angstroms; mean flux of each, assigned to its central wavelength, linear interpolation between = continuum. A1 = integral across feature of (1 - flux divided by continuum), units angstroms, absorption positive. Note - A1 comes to 1.6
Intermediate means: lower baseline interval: 40.1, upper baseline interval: 37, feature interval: 35.6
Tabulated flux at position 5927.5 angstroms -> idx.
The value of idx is 38.55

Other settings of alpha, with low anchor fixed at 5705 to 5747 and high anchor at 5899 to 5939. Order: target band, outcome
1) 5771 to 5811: -1.5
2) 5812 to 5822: -0.6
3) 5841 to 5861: 0.4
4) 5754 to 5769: -1.5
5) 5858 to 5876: -0.8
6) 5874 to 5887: -0.1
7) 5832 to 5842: 0.7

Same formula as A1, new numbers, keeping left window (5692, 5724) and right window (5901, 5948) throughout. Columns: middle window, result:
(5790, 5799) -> 0.2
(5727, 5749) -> 2.0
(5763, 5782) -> -1.2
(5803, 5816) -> 0.4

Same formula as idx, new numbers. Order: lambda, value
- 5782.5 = 36.56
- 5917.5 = 40.06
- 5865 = 38.11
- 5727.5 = 17.79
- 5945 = 33.01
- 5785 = 47.69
